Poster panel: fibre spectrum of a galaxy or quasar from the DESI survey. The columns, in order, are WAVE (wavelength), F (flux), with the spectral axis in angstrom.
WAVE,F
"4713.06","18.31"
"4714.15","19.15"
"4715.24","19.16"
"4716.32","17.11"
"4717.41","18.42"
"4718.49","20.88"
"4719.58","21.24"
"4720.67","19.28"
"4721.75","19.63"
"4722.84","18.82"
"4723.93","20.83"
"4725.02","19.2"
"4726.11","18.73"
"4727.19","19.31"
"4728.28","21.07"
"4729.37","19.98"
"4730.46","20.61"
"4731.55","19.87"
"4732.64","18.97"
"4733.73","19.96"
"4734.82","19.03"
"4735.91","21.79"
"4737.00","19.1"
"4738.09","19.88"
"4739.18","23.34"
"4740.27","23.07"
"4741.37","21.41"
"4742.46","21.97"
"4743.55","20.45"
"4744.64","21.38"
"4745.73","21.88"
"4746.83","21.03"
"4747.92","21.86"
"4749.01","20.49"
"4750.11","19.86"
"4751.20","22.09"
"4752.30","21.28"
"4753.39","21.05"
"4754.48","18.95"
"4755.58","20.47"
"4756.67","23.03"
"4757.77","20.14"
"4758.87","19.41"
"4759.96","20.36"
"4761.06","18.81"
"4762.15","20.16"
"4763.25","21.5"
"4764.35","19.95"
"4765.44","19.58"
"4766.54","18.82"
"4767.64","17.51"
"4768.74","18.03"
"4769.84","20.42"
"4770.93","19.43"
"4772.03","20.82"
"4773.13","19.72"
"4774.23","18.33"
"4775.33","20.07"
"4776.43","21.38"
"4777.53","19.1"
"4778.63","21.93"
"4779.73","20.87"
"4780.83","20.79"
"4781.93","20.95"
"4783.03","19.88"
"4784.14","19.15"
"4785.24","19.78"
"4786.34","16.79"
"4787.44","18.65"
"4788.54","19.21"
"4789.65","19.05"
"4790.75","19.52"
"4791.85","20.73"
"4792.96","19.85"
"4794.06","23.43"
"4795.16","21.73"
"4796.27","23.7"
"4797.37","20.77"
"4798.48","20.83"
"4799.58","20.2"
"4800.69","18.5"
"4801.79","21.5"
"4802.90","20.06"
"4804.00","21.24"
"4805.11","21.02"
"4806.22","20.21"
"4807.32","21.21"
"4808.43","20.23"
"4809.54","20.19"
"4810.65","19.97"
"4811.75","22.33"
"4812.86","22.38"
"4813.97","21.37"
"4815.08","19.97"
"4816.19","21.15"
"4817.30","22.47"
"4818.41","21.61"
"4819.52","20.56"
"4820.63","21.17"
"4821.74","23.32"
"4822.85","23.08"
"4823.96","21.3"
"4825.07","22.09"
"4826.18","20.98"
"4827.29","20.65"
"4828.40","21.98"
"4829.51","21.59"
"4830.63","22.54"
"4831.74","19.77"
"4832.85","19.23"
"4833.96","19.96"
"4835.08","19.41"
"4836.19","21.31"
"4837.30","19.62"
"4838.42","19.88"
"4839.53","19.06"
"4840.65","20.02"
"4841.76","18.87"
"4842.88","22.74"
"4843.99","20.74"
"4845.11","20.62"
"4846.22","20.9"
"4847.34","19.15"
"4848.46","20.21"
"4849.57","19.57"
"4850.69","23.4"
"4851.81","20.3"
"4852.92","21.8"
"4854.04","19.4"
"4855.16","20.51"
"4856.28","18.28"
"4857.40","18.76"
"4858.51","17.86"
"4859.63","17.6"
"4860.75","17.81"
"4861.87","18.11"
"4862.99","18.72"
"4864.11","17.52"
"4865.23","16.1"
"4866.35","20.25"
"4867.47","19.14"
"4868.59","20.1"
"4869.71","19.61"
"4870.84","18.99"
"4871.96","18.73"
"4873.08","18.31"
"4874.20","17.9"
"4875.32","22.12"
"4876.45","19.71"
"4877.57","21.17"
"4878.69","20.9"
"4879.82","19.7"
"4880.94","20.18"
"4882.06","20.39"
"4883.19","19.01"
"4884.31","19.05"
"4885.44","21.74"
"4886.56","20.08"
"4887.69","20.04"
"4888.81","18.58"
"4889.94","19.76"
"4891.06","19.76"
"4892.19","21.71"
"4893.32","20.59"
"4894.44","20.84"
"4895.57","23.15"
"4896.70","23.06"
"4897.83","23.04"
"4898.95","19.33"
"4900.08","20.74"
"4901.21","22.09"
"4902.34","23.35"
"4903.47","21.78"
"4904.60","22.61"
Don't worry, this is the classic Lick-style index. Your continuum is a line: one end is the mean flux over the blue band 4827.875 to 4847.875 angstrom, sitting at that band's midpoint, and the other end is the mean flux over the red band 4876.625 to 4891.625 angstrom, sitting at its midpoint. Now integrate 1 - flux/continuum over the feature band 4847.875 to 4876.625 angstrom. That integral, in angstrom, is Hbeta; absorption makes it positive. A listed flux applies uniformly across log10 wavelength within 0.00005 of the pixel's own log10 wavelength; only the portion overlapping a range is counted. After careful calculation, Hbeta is 1.4 angstrom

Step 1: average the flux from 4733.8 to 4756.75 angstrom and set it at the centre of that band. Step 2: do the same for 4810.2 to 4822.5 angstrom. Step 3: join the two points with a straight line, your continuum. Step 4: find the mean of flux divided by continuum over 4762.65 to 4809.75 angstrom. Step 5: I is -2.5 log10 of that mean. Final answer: 0.06 mag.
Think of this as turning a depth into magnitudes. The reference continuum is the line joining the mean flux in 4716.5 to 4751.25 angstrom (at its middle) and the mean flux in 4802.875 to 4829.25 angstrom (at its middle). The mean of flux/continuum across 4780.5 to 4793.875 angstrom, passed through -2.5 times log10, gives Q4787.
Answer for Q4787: 0.07 mag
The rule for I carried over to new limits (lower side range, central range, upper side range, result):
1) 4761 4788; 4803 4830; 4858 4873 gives -0.116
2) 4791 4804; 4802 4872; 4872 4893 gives 0.012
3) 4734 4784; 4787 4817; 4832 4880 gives -0.034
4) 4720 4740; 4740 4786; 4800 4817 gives -0.002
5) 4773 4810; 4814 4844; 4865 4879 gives -0.053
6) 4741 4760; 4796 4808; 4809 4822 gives 0.025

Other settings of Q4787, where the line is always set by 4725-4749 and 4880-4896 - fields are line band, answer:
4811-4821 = -0.05 mag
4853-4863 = 0.09 mag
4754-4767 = 0.03 mag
